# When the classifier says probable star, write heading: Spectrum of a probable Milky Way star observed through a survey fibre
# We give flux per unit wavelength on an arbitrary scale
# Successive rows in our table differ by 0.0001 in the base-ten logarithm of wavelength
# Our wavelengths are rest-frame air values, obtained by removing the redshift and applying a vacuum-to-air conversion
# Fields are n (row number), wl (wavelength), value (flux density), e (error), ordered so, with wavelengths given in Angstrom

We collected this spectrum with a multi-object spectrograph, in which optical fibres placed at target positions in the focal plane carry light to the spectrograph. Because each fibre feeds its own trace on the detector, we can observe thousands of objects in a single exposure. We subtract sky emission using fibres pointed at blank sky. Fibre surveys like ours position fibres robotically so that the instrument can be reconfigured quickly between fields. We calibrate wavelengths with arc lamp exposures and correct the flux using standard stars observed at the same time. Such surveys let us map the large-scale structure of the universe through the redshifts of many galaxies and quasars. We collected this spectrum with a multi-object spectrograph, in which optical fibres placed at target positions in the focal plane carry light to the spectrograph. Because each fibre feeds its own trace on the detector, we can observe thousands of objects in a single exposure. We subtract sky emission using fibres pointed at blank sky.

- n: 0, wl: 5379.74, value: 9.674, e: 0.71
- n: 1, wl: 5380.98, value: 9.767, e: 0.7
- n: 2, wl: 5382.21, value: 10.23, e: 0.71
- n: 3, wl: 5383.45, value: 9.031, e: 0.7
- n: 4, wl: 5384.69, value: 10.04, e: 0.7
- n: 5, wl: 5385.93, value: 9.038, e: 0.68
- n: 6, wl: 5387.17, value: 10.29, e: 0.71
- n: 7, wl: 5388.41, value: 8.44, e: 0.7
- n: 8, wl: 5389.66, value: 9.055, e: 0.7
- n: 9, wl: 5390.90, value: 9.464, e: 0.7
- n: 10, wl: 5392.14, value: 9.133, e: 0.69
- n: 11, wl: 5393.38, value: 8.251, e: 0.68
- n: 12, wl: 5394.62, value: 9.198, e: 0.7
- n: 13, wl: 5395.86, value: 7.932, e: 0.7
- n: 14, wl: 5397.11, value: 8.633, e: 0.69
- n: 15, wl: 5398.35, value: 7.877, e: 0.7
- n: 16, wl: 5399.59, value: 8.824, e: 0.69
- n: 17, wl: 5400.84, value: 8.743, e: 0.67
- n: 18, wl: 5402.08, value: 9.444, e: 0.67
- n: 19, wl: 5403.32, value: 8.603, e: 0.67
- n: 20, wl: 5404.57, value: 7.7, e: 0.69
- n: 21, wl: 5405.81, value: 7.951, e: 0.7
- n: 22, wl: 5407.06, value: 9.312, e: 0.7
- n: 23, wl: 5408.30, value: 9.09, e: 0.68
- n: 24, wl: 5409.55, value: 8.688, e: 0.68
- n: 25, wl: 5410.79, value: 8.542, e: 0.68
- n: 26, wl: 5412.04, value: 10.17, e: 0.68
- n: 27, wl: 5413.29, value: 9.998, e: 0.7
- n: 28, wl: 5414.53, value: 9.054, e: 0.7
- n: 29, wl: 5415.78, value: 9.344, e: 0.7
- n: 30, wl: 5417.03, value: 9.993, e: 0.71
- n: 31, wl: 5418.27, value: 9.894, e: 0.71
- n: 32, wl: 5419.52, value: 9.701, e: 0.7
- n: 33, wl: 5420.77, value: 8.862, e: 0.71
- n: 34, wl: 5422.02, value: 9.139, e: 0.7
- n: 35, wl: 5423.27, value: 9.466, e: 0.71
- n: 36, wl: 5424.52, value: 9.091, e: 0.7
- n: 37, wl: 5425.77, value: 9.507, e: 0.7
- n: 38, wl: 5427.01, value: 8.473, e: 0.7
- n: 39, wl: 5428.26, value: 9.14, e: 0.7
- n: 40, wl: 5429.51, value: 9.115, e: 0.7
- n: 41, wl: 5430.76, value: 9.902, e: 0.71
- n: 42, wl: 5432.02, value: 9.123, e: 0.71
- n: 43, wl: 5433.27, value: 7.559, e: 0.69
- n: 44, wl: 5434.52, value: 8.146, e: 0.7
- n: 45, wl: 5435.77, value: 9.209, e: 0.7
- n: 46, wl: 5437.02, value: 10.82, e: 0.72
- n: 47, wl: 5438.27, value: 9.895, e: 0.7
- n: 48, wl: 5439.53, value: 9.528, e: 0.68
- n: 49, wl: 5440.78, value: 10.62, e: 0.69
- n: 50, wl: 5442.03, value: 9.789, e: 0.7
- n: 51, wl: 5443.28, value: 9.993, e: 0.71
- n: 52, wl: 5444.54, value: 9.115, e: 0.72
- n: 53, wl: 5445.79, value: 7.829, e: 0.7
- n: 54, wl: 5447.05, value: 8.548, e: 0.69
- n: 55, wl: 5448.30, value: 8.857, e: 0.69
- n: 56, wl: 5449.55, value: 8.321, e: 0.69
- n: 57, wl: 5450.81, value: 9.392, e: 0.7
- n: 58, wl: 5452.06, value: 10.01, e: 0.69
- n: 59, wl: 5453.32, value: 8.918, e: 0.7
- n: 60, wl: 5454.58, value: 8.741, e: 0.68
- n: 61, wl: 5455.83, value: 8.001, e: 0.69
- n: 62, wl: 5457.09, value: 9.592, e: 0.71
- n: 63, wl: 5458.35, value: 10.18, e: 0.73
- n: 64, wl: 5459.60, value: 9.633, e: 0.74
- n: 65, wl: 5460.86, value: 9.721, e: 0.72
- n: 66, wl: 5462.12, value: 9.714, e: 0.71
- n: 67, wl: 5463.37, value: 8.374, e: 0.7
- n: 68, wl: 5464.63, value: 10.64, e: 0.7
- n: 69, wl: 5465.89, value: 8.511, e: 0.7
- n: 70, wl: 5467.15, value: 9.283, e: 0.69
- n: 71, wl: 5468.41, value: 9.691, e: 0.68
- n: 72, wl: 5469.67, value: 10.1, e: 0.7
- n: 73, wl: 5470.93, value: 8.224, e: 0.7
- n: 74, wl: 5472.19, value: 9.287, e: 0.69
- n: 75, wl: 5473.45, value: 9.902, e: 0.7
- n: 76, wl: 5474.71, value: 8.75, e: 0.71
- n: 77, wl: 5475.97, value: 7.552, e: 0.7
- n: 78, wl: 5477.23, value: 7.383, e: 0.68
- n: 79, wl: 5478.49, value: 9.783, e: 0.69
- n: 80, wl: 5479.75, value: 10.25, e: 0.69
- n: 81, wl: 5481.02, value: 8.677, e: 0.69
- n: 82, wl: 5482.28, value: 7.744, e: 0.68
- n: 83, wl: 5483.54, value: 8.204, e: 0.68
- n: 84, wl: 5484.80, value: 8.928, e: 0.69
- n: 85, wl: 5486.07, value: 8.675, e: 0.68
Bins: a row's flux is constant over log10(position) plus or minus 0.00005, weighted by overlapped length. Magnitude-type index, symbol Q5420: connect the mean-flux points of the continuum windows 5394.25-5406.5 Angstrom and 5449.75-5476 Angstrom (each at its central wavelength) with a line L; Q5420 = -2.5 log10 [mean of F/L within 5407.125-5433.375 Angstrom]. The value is -0.06 mag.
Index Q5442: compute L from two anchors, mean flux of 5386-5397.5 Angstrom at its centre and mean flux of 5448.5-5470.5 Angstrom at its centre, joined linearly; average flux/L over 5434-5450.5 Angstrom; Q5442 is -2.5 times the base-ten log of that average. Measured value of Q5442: -0.01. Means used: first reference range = 8.94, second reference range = 9.32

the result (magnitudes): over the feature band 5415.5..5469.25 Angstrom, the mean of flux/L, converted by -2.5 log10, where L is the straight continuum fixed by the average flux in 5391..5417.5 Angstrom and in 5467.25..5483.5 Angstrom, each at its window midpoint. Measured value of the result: -0.05 mag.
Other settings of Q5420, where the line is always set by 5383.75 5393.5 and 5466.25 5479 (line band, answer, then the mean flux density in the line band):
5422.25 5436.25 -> 0.02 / 8.98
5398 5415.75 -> 0.04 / 8.89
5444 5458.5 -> 0.02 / 8.92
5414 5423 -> -0.03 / 9.43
